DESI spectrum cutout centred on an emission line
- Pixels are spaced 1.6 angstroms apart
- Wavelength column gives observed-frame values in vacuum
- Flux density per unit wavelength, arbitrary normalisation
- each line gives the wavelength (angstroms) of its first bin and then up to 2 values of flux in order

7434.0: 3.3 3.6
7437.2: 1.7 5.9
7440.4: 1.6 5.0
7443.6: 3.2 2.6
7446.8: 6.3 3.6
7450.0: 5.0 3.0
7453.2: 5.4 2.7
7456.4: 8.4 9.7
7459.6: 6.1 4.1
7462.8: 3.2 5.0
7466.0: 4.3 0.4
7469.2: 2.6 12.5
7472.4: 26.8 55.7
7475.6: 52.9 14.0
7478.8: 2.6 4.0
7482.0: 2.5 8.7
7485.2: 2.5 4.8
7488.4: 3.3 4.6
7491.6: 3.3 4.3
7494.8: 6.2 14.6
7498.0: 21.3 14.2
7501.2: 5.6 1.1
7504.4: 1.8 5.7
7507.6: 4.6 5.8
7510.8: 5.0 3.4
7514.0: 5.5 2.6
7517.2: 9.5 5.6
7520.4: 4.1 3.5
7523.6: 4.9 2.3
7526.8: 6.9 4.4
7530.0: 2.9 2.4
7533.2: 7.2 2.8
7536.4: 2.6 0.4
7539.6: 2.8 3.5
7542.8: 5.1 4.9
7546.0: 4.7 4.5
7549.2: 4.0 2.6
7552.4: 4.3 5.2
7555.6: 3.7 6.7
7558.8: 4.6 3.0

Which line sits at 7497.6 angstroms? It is [N II] 6583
